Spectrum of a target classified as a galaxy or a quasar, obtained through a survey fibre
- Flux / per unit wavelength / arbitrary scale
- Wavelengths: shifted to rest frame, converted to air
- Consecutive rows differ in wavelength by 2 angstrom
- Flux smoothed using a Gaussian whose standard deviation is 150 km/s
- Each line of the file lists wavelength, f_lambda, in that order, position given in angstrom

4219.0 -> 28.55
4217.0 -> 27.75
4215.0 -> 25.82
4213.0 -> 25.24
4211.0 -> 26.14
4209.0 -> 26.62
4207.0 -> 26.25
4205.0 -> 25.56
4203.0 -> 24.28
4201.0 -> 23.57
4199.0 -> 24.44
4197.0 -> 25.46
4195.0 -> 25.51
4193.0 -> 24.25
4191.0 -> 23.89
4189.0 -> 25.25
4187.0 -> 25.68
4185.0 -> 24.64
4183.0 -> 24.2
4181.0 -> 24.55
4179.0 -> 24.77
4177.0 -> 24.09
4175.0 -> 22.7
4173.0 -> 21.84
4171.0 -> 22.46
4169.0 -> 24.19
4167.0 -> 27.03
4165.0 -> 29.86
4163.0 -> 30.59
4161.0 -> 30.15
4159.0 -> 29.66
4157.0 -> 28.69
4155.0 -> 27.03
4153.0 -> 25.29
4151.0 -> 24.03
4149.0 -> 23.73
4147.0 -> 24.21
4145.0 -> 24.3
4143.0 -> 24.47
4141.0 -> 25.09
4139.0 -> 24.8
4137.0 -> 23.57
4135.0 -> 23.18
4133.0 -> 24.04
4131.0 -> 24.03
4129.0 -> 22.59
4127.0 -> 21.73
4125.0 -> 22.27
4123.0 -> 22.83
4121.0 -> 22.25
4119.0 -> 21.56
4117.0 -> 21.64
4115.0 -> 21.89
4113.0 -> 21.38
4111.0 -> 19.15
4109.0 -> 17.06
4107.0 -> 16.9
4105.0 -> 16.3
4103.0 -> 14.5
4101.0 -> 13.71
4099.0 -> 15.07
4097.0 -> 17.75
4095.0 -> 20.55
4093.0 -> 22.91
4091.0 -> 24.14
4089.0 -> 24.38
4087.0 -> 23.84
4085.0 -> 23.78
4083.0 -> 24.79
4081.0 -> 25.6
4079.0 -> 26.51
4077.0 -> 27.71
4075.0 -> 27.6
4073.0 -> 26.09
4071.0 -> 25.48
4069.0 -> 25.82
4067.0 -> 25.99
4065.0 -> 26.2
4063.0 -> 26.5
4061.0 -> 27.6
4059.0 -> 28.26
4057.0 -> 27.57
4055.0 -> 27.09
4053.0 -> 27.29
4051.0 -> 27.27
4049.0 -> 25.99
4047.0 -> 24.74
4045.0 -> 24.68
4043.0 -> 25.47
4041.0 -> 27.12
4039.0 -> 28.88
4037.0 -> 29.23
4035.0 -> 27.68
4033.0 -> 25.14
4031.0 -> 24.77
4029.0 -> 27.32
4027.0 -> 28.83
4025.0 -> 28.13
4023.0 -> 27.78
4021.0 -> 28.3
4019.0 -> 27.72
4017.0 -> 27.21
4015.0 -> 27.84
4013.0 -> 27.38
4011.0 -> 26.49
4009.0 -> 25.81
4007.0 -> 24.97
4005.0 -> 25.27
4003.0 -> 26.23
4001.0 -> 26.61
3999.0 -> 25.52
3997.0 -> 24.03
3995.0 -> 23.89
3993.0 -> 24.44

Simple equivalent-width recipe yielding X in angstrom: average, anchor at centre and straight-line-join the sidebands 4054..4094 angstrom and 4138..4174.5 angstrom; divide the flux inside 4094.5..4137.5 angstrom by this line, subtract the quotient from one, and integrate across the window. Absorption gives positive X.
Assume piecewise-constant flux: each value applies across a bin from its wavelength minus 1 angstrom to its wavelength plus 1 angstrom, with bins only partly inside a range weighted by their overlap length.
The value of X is 9.6 angstrom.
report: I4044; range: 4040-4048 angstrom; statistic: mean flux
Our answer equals 25.5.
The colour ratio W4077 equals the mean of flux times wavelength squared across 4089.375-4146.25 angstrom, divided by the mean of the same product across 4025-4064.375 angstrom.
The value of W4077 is 0.8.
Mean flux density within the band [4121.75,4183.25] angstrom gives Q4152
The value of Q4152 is 24.9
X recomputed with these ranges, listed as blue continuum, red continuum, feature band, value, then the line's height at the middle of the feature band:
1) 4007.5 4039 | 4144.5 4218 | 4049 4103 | 4.65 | 26.7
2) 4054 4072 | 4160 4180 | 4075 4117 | 8.53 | 26.4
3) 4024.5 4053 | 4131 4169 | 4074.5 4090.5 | 0.64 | 26.5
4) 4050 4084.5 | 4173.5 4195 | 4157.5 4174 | -1.51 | 24.7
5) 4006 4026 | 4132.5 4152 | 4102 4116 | 3.80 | 24.9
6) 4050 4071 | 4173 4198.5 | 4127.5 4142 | 0.93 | 25.5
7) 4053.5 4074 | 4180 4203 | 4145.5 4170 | -1.75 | 25.2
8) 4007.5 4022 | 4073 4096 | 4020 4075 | -1.76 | 26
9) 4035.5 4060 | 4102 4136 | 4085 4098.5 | 0.63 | 23.2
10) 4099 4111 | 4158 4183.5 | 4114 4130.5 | -3.23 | 18.5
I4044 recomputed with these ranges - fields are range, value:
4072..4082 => 26.7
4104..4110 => 16.8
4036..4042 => 28.4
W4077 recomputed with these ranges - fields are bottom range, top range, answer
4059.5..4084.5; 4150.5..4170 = 1.10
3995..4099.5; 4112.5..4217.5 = 1.01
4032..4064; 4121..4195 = 0.97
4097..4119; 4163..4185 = 1.43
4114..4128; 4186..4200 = 1.17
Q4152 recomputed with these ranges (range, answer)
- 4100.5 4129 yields 19.7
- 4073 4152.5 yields 22.3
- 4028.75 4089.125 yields 26.4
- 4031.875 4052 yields 26.6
